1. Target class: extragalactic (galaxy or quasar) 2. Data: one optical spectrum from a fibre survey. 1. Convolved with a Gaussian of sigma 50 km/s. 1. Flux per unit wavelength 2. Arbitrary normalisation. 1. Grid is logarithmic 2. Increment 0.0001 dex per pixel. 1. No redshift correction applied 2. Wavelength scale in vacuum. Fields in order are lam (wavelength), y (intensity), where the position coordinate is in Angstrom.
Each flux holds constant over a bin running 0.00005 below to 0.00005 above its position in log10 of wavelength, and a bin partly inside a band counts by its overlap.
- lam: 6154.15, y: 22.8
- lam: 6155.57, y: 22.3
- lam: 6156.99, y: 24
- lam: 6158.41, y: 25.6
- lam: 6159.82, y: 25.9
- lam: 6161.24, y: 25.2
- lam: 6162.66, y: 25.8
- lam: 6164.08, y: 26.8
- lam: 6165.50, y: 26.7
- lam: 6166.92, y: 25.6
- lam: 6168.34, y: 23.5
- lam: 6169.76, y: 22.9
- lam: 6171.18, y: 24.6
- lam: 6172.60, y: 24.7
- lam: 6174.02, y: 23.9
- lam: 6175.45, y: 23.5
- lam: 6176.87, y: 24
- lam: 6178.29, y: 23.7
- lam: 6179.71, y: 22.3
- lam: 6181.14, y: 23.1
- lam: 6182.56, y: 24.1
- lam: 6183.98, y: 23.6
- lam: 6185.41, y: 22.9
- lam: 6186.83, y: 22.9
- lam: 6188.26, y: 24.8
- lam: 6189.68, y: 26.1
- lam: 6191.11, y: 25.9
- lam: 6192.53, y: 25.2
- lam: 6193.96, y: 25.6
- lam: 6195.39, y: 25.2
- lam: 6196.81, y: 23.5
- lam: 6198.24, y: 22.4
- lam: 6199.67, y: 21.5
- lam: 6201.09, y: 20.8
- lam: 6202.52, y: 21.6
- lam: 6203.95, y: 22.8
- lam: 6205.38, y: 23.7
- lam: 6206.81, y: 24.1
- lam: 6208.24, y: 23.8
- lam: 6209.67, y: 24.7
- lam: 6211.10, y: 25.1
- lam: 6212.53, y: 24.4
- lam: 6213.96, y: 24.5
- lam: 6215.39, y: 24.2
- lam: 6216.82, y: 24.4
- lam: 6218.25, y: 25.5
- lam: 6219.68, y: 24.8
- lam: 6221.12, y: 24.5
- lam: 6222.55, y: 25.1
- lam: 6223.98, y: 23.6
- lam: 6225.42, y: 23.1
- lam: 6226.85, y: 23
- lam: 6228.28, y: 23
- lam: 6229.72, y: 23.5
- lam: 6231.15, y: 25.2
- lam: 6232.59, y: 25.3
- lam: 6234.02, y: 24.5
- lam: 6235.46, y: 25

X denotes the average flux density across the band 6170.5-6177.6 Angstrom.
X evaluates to 24.1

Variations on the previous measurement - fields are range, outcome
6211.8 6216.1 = 24.4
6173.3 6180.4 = 23.5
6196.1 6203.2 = 22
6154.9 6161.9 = 24.6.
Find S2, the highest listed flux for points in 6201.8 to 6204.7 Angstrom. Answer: 22.8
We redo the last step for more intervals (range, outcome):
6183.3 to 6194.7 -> 26.1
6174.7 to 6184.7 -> 24.1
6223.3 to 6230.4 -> 23.6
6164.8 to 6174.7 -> 26.7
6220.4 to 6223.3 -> 25.1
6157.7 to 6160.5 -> 25.9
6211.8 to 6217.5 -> 24.5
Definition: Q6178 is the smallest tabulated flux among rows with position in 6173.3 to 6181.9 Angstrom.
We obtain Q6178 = 22.3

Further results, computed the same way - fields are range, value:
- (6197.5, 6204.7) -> 20.8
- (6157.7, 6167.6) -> 25.2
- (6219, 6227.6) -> 23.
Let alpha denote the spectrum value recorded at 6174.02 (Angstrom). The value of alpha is 23.9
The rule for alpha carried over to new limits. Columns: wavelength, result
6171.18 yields 24.6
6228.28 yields 23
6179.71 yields 22.3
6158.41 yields 25.6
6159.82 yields 25.9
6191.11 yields 25.9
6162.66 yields 25.8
